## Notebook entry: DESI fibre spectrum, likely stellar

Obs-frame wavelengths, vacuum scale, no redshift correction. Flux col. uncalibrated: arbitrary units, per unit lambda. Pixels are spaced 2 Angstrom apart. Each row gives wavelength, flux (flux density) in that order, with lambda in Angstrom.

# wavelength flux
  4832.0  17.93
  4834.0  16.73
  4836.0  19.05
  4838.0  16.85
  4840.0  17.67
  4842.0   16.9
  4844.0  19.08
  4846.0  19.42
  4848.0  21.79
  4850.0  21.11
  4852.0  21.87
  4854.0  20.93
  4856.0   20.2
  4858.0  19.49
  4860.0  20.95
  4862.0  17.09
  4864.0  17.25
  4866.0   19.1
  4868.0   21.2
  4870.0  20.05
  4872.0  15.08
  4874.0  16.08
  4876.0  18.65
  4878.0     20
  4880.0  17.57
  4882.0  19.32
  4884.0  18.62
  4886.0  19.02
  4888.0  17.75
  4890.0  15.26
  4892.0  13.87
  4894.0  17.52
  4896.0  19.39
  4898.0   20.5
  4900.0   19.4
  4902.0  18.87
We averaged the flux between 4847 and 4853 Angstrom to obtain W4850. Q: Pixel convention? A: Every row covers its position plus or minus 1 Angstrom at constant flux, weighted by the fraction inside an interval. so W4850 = 21.6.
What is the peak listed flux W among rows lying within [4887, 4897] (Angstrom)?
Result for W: 19.39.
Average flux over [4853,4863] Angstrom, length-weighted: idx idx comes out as 19.7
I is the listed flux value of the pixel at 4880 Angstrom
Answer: 17.57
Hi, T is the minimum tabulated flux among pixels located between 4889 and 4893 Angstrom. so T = 13.87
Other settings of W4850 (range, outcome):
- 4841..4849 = 19.3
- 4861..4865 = 17.2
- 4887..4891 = 16.5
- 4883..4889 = 18.5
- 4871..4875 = 15.6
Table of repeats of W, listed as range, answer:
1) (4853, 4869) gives 21.2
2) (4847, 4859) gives 21.87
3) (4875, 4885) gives 20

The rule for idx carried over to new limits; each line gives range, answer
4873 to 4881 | 18.1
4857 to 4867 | 18.8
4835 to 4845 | 17.9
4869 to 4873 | 17.6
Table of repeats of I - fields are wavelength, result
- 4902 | 18.87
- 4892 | 13.87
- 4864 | 17.25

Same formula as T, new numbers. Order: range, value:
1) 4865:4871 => 19.1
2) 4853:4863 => 17.09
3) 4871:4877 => 15.08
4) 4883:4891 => 15.26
